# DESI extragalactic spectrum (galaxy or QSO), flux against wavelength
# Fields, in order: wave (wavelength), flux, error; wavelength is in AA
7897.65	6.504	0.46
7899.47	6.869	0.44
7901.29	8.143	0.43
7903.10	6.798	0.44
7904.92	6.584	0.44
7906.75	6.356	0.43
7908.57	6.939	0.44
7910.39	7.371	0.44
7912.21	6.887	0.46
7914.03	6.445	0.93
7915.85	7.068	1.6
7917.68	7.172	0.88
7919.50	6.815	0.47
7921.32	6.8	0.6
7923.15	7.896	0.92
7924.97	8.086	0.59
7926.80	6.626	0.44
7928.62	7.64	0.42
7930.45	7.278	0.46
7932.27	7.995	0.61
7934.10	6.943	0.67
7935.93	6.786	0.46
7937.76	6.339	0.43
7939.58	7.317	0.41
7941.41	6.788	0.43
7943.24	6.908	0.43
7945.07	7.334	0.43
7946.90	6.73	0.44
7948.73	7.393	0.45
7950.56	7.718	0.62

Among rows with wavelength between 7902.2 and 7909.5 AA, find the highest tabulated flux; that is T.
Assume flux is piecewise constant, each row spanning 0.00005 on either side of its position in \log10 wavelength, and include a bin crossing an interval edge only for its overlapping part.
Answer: 6.939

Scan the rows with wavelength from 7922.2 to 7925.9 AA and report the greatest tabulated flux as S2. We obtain 8.086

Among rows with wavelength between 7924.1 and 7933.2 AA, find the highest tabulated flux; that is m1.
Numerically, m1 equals 8.086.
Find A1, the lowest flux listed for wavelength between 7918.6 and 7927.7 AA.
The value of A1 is 6.626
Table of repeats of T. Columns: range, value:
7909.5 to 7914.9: 7.371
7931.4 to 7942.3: 7.995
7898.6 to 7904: 8.143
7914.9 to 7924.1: 7.896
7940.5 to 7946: 7.334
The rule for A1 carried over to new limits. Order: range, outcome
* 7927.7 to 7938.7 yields 6.339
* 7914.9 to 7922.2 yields 6.8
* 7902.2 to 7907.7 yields 6.356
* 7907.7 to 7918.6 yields 6.445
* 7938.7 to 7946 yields 6.788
